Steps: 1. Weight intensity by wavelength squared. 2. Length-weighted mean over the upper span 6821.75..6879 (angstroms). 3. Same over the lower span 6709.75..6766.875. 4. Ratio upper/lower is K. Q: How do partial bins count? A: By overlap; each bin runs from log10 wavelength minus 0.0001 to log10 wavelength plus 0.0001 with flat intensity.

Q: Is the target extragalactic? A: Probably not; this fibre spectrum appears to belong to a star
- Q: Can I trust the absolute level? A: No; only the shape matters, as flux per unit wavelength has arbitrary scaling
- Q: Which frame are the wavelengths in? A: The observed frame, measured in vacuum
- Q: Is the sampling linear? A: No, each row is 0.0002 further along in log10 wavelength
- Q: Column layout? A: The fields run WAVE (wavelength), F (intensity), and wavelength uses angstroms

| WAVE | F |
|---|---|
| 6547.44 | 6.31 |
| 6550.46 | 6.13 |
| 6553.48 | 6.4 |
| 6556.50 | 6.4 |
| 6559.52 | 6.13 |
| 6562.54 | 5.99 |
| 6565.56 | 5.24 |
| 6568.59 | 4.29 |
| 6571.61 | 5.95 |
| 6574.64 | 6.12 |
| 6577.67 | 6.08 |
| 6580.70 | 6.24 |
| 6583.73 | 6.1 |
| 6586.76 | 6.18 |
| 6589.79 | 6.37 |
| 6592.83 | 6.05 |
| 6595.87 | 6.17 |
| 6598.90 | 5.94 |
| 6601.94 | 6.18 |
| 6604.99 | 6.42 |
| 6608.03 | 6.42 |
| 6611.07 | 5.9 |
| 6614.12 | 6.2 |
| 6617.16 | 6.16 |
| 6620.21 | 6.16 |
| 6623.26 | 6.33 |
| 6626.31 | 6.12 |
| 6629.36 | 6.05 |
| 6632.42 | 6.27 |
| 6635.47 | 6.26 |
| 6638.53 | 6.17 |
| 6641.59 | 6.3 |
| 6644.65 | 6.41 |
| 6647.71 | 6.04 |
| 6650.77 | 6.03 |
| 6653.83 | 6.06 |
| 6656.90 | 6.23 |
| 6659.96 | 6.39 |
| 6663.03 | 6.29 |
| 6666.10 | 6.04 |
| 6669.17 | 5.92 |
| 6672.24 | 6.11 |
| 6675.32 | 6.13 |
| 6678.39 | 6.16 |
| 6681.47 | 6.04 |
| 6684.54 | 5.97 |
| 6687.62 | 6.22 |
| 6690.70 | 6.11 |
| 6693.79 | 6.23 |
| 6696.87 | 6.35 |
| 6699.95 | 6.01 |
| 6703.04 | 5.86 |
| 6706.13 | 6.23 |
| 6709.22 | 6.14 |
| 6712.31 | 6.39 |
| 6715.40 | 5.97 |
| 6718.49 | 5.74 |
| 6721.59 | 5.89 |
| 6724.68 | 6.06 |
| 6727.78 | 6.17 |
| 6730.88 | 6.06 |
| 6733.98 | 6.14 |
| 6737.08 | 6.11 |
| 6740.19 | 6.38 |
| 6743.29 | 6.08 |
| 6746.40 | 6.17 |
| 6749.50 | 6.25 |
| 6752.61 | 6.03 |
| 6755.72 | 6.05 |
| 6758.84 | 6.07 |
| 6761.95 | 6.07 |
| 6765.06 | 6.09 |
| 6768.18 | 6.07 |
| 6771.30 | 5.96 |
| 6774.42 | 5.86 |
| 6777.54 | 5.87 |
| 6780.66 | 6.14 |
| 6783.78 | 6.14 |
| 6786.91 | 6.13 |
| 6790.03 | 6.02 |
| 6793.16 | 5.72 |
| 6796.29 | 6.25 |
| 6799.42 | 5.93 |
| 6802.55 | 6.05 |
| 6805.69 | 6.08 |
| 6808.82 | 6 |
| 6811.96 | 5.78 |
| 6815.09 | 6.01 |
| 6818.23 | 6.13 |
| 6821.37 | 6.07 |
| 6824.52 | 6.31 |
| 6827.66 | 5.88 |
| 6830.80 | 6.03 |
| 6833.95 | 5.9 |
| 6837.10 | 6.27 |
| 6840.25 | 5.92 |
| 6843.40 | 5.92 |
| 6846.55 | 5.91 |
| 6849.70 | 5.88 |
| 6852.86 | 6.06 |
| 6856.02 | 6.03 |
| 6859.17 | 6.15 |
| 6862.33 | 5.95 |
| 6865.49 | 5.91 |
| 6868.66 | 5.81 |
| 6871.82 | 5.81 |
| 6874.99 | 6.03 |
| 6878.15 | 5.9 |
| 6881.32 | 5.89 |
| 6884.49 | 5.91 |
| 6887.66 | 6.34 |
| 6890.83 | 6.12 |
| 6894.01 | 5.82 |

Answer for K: 1.0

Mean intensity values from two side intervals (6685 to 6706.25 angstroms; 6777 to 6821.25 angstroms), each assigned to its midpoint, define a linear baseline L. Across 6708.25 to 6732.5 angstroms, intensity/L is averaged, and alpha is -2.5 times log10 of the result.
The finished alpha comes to 0.01 mag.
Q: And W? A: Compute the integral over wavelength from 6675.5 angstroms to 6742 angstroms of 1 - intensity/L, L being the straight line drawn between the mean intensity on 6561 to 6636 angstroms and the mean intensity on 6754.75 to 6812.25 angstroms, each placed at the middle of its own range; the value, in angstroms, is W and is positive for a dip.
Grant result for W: -0.8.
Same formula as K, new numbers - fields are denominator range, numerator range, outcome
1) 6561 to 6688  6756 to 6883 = 1.04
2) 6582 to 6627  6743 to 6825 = 1.03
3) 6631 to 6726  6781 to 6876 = 1.02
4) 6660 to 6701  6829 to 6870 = 1.03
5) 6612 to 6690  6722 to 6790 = 1.02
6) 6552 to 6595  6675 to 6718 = 1.06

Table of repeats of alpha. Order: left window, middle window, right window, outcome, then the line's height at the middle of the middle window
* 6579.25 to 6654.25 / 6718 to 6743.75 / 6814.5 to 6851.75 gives 0.00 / 6.1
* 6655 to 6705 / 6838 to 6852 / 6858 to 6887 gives 0.01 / 5.97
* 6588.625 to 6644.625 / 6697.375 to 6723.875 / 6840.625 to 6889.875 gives 0.01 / 6.11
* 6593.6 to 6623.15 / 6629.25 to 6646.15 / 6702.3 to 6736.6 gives -0.02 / 6.15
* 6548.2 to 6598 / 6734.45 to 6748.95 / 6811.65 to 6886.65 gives -0.04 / 5.99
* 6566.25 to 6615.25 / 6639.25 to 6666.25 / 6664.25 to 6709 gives -0.02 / 6.07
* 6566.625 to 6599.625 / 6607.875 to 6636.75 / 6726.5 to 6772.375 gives -0.03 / 5.99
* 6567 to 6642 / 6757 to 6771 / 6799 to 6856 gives -0.01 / 6.03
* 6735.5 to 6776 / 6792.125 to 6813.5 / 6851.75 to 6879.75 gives 0.01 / 6.03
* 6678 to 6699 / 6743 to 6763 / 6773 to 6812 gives -0.01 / 6.06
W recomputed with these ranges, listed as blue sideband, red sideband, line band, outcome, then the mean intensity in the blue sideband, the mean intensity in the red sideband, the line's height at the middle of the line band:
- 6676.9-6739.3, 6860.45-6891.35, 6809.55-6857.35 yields -0.1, 6.09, 5.96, 6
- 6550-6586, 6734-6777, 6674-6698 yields -0.5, 5.92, 6.09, 6.03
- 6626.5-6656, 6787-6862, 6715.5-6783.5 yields 0.2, 6.17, 6.01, 6.08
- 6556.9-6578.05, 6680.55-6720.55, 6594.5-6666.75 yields -3.7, 5.7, 6.1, 5.89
